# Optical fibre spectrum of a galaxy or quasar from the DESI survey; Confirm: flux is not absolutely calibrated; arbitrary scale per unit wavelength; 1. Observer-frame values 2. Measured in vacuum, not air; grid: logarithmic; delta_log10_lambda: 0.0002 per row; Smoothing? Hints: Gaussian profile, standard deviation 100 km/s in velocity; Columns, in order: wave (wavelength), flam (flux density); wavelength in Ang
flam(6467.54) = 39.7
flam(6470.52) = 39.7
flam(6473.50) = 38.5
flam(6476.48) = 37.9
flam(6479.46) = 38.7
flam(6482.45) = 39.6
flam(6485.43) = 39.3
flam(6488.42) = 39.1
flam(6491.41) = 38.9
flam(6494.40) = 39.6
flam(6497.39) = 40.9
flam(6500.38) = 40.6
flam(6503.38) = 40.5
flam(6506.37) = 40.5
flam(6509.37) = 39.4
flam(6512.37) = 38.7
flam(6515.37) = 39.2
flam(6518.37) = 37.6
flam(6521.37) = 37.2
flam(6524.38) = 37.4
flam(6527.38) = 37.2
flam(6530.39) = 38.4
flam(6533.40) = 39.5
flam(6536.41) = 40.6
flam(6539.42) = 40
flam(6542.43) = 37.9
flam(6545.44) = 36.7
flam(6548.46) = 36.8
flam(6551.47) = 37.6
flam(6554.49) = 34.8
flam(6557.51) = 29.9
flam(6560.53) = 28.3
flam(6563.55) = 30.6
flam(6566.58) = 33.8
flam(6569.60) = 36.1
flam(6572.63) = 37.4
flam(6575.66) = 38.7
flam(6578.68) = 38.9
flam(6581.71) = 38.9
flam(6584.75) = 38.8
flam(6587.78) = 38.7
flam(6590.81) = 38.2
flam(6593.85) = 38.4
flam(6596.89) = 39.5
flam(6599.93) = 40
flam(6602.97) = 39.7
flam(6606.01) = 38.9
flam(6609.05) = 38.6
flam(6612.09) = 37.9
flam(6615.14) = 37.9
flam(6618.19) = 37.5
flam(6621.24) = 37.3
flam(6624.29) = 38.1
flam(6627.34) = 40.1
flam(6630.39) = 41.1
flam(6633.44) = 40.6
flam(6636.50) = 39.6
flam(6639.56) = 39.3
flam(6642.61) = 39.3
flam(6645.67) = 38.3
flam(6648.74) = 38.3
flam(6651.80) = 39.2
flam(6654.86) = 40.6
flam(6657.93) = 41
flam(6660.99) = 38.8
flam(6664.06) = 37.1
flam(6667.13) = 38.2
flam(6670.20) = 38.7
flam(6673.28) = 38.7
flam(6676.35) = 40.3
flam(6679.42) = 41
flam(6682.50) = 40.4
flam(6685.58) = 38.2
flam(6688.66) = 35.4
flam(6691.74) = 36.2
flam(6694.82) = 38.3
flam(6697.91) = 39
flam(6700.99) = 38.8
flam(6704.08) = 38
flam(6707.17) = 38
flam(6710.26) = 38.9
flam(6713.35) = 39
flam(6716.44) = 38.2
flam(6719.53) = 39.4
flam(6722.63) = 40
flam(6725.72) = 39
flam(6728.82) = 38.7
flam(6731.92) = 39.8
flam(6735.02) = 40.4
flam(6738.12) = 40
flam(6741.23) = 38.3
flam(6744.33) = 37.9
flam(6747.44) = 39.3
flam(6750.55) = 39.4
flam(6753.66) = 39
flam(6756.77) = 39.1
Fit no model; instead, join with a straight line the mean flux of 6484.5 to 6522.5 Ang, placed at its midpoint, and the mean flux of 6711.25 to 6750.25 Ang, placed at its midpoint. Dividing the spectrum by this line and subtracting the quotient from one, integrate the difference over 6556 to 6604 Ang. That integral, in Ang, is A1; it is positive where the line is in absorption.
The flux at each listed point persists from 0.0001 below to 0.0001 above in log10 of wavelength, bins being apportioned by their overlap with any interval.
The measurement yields 3.3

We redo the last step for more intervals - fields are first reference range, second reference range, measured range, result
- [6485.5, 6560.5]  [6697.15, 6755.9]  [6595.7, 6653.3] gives -0.7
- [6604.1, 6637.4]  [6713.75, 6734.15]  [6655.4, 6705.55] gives 0.5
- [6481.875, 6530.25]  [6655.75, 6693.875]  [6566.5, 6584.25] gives 0.6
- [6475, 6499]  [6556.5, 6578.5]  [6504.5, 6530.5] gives -0.8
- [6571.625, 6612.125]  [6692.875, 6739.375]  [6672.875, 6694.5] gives 0.2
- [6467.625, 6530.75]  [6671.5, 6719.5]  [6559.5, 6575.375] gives 2.1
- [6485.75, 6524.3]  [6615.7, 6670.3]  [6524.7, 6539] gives 0.1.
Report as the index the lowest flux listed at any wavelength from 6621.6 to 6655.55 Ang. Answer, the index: 38.1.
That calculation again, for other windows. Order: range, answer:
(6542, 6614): 28.3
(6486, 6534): 37.2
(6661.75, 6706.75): 35.4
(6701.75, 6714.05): 38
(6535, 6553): 36.7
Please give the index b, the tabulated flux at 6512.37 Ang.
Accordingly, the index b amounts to 38.7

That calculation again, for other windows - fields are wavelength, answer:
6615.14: 37.9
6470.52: 39.7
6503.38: 40.5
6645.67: 38.3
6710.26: 38.9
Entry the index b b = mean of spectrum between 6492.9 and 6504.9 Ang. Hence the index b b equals 40.4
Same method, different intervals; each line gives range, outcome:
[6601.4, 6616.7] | 38.6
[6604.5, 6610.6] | 38.8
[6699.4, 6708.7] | 38.3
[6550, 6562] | 32.6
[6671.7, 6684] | 40.1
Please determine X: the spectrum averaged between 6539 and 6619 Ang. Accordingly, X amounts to 37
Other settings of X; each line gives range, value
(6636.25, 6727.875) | 38.8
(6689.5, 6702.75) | 37.9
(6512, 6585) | 36.8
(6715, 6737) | 39.4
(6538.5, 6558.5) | 36.3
